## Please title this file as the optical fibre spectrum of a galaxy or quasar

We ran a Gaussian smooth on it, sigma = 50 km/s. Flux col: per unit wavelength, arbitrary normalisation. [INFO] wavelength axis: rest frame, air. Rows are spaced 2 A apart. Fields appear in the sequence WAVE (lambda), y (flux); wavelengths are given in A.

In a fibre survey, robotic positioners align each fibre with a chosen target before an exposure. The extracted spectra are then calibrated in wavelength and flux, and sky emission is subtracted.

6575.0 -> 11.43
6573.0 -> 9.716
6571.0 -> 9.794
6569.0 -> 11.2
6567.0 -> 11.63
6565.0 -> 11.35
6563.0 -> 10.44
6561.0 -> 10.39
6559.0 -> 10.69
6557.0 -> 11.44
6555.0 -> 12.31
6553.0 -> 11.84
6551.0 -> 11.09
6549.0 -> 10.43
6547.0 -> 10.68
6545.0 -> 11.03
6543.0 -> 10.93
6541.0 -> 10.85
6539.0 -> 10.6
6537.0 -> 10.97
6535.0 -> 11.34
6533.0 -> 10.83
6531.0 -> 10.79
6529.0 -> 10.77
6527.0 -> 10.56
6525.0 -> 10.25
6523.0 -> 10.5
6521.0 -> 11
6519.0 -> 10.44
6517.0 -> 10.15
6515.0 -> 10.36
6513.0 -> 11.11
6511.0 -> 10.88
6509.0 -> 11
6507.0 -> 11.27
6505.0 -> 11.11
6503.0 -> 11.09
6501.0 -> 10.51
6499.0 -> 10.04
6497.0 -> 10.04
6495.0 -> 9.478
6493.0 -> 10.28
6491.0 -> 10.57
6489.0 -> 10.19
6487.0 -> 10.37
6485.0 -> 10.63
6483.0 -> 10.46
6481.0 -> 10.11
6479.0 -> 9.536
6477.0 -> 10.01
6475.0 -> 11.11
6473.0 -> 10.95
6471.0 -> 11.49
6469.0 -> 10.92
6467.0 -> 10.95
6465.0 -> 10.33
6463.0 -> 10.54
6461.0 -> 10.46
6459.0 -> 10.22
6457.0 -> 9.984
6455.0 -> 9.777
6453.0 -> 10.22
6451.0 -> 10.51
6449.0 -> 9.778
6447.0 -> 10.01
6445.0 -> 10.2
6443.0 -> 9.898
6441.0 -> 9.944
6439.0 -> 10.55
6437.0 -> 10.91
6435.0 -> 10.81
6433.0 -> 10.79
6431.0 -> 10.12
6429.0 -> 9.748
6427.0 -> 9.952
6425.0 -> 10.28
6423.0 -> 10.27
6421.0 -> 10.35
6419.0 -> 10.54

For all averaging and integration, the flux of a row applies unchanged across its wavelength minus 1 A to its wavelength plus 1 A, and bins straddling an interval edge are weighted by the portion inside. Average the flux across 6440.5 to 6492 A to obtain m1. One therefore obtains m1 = 10.4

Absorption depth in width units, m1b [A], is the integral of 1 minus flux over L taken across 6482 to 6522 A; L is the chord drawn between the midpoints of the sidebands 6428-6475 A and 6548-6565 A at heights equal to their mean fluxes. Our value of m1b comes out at 0.71 A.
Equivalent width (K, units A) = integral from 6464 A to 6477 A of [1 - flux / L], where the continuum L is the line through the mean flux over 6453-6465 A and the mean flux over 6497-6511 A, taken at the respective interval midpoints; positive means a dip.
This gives -0.7 A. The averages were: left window 10.2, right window 10.8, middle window 10.9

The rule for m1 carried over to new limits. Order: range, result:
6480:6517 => 10.5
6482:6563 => 10.7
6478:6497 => 10.2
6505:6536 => 10.8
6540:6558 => 11.2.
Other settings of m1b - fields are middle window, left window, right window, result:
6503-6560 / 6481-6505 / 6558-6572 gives -1.7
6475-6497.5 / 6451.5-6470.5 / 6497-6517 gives 0.8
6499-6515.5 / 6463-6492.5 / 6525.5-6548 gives -0.3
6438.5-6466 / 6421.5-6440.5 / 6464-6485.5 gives 0.8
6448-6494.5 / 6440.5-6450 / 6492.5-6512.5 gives -0.7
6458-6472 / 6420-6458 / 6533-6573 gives -0.4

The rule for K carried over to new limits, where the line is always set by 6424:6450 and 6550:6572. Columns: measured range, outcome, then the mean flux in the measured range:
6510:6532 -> 0.42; 10.6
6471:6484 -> 0.08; 10.4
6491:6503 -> 0.52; 10.2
